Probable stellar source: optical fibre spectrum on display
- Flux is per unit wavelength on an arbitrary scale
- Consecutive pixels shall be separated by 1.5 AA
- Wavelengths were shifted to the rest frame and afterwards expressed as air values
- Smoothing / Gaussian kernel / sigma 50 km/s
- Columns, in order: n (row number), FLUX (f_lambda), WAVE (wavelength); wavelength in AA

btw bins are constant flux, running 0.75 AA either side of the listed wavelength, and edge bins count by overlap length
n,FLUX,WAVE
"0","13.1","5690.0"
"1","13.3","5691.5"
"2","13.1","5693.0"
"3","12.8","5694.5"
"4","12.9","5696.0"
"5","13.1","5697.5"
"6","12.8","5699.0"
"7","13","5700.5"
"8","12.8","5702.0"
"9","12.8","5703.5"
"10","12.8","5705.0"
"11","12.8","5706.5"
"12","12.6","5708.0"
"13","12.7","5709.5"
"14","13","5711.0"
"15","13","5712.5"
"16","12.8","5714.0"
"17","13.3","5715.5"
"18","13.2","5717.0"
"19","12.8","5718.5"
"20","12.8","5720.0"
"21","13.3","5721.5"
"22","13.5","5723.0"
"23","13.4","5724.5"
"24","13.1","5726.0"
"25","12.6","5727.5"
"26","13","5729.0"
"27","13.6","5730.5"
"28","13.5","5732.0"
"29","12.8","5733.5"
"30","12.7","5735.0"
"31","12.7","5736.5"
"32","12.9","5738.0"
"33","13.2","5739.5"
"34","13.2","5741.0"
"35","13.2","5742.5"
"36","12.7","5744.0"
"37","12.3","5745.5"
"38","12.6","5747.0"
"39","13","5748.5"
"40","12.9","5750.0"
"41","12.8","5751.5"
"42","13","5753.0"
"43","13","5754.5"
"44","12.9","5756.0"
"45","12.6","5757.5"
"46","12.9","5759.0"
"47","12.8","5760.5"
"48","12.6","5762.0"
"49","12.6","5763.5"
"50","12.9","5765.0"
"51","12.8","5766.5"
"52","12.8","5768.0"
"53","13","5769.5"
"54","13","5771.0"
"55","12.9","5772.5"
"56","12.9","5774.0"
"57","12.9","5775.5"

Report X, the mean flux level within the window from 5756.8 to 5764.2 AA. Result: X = 12.7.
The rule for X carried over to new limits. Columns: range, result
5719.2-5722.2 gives 13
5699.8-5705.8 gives 12.8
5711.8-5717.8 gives 13.1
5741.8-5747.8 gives 12.7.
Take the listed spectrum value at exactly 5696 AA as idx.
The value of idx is 12.9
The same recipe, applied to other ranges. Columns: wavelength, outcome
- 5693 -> 13.1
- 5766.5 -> 12.8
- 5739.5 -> 13.2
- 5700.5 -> 13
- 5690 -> 13.1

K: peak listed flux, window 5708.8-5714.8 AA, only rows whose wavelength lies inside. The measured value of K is 13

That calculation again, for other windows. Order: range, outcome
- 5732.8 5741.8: 13.2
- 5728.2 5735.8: 13.6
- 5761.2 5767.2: 12.9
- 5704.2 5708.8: 12.8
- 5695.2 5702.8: 13.1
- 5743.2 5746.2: 12.7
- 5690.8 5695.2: 13.3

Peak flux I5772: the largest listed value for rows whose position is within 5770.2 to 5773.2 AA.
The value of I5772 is 13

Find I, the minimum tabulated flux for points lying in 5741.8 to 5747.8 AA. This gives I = 12.3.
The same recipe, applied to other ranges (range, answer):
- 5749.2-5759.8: 12.6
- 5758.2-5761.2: 12.8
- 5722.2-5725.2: 13.4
